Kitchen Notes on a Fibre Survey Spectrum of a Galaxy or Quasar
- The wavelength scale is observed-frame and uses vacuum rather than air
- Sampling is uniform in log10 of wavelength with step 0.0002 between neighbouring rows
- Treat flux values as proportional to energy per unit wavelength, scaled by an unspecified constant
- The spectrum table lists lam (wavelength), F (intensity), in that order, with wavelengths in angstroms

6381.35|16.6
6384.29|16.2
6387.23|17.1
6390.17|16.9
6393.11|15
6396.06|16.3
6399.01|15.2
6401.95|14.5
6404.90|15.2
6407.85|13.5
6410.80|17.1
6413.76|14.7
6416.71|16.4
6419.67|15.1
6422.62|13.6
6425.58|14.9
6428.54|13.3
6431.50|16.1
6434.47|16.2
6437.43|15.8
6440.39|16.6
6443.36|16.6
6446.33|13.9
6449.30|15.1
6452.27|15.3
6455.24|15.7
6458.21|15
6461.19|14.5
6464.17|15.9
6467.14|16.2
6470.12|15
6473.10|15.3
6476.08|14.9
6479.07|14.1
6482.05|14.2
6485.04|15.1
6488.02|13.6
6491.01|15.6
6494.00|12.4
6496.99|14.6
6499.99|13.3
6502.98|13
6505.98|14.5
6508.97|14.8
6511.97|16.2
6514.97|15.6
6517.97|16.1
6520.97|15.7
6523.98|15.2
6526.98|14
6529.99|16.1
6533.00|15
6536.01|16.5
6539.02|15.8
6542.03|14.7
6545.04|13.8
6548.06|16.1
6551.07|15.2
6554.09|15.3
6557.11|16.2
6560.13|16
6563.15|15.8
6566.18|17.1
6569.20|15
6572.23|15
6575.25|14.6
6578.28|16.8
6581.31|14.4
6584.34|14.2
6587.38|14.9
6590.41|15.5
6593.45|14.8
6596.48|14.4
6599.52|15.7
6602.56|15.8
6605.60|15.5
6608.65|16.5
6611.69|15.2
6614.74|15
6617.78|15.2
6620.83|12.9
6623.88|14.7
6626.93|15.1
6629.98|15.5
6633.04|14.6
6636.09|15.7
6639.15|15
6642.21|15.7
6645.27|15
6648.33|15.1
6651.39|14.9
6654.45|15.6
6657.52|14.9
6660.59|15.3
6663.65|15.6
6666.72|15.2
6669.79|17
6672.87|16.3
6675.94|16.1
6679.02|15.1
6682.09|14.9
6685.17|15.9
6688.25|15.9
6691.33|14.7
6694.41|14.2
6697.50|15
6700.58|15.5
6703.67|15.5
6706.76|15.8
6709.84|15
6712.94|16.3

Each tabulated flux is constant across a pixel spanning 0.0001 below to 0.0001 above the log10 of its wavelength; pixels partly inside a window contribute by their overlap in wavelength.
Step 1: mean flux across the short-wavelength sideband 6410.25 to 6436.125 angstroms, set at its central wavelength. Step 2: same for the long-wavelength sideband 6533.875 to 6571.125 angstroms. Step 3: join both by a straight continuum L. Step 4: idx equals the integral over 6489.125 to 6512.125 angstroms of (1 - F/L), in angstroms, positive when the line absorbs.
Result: 1.89 angstroms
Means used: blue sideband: 15.2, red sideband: 15.6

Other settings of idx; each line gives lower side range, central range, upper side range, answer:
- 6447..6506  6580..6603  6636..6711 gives 0.2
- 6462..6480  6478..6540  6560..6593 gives 1.8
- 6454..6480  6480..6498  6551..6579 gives 1.3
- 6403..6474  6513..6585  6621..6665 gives -1.2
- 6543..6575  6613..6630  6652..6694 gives 0.9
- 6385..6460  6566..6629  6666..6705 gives 1.4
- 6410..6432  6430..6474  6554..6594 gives -1.2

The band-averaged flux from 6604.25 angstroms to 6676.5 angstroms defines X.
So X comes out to 15.3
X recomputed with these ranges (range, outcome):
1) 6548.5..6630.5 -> 15.3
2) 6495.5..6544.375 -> 15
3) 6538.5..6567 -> 15.6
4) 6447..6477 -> 15.3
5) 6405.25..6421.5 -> 15.3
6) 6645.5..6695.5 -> 15.4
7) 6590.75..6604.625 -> 15.2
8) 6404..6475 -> 15.3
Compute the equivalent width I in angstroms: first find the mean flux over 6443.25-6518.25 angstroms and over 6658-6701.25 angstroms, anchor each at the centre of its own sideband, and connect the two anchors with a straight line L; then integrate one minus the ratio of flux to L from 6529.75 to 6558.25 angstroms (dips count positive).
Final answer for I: -0.8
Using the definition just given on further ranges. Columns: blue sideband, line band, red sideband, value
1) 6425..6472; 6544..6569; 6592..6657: -0.7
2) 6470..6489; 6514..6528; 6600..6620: -0.5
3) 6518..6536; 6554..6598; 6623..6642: -0.2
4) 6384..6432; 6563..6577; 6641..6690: 0.0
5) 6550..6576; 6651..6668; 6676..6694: 0.1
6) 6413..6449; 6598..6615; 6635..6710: -0.3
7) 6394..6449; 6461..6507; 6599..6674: 2.3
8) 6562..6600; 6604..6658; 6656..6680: 1.3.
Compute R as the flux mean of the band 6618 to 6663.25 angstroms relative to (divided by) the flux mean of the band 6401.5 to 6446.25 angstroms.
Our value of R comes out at 0.98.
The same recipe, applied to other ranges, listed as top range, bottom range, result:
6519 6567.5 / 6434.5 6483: 1.02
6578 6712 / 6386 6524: 1.01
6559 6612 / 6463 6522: 1.04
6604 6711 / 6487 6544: 1.03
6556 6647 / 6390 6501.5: 1.01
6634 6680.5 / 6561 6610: 1.01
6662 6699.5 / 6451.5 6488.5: 1.03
